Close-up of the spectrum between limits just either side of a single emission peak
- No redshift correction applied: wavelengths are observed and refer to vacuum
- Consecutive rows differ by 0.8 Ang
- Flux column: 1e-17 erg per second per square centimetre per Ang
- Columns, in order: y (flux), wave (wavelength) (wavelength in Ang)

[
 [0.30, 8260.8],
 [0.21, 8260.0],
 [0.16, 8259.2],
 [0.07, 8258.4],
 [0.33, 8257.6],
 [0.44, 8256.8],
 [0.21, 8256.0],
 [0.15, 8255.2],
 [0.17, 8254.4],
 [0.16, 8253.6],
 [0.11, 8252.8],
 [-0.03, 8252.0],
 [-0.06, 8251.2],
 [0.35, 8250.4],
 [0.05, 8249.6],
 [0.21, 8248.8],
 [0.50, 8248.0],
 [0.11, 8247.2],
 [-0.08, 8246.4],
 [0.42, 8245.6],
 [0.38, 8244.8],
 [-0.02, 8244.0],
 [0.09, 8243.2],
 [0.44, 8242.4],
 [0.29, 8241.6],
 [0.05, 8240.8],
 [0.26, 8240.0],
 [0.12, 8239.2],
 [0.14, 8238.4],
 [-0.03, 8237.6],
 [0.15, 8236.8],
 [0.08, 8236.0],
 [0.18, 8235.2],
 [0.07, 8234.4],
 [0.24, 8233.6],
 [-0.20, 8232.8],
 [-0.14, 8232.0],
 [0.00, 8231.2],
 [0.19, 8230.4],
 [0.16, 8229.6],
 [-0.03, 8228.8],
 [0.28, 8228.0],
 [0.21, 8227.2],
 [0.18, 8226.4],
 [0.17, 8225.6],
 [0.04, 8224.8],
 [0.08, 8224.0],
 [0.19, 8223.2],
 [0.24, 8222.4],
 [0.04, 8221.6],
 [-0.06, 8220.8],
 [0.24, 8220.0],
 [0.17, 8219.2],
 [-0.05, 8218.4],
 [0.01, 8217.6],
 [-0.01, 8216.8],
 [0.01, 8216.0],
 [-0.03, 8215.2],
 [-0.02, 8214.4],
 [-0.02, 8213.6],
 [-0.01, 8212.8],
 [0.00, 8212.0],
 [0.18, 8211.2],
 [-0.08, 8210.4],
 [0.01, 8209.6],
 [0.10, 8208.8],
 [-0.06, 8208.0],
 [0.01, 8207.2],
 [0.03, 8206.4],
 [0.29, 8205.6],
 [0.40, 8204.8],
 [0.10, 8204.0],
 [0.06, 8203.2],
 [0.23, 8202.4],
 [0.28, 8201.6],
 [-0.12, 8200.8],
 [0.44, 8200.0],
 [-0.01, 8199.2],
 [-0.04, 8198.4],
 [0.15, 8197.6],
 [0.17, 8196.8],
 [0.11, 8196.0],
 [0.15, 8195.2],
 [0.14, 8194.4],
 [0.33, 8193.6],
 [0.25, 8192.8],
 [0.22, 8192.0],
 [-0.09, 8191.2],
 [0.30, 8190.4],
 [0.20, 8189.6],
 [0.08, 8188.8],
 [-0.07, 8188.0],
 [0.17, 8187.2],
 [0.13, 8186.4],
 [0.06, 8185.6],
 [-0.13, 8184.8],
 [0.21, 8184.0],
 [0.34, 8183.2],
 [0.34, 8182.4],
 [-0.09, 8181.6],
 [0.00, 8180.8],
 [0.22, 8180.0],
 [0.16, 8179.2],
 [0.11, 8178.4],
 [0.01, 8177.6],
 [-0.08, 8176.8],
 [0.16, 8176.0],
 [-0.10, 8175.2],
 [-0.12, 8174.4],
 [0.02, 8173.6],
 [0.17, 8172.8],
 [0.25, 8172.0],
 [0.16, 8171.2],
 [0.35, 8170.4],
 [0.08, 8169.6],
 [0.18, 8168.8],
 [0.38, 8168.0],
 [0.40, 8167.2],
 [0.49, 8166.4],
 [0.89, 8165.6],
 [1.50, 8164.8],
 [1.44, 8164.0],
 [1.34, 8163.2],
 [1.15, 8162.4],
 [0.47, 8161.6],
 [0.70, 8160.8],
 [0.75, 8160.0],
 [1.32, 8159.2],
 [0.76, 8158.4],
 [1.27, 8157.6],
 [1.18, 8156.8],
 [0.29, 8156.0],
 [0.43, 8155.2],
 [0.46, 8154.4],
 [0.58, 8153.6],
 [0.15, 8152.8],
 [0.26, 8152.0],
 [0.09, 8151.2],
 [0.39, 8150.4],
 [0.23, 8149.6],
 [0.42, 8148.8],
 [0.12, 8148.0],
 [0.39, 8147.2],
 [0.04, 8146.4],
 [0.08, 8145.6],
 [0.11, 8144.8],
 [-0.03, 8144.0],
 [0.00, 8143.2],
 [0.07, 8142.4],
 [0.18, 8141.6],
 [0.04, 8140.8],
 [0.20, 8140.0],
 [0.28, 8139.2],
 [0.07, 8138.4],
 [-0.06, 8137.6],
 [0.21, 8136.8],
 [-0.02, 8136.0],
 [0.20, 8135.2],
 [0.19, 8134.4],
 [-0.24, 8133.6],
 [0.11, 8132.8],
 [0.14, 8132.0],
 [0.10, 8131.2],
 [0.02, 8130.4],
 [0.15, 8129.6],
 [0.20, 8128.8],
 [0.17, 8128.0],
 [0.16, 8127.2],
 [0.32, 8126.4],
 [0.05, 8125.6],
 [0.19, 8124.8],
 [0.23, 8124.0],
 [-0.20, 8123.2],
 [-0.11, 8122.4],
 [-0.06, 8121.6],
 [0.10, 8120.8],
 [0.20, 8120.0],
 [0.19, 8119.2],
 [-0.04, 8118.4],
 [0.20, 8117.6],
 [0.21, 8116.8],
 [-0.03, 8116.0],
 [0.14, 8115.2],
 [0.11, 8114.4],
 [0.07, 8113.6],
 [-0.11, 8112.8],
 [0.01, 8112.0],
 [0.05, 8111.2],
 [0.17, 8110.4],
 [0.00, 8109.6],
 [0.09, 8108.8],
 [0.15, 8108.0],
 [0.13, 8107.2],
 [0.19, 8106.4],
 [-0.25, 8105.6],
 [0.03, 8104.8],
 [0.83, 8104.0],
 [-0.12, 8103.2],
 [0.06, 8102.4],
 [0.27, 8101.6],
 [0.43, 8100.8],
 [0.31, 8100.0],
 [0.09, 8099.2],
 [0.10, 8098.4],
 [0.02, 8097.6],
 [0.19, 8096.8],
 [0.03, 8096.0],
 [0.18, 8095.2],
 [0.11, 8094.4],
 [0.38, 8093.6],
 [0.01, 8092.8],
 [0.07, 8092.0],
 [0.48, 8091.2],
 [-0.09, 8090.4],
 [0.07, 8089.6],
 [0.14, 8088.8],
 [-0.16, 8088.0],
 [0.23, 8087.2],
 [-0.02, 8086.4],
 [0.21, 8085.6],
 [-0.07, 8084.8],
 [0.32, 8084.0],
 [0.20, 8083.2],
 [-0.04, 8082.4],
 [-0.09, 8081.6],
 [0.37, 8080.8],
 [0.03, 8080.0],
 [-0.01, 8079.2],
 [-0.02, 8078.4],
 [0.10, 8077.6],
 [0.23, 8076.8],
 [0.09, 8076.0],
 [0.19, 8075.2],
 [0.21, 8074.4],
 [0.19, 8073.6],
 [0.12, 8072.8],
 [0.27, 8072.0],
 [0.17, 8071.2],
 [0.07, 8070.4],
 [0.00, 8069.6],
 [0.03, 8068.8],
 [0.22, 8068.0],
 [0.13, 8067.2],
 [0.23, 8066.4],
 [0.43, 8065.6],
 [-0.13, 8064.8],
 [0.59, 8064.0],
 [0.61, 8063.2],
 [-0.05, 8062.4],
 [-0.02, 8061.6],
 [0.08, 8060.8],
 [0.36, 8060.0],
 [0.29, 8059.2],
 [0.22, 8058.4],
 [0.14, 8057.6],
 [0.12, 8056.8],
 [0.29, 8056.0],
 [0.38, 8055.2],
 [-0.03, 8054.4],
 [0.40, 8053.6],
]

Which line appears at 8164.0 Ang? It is [O II]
